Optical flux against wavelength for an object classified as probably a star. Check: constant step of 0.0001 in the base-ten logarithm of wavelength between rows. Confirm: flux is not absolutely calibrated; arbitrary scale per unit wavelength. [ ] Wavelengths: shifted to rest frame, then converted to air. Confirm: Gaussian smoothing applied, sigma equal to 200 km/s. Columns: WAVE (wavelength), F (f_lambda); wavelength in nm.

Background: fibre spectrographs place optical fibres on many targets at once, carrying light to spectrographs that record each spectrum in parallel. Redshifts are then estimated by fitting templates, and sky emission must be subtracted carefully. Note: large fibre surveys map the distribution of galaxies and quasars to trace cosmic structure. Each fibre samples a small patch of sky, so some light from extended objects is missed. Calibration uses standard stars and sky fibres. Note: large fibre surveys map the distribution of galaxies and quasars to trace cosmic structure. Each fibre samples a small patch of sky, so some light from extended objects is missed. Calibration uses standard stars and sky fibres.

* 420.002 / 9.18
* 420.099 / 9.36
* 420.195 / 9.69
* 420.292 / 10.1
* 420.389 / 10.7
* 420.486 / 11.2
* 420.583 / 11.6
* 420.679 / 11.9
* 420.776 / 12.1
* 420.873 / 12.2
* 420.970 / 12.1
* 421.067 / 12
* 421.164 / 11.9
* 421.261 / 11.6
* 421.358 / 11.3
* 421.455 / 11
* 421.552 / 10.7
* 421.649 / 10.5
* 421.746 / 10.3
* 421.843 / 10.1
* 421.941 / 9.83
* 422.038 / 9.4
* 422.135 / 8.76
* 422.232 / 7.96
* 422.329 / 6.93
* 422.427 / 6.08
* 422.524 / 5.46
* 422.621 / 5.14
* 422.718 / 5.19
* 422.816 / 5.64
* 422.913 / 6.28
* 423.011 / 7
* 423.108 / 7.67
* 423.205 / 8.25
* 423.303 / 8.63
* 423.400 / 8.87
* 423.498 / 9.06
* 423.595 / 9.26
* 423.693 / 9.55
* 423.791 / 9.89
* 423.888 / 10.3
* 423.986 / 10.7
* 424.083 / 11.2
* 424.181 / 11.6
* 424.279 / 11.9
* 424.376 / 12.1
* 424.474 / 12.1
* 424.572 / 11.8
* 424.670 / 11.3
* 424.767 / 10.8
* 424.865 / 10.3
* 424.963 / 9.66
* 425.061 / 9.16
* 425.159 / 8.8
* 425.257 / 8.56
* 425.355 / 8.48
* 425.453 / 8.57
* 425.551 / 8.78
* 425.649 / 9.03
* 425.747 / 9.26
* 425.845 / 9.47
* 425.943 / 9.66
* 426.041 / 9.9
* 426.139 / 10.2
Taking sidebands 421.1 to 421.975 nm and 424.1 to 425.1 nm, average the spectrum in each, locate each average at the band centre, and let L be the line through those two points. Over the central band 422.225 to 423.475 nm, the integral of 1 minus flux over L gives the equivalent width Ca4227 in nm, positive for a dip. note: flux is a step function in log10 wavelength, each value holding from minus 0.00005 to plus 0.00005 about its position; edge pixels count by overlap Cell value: 0.47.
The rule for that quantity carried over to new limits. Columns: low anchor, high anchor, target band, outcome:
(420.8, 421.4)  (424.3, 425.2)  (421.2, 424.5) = 0.64 nm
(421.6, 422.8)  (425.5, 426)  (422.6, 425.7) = -0.22 nm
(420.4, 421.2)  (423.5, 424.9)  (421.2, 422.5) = 0.23 nm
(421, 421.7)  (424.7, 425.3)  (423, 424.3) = 0.08 nm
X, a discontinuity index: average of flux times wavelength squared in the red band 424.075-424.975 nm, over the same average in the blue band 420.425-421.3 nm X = 1.0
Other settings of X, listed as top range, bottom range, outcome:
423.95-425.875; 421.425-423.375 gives 1.28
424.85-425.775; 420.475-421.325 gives 0.77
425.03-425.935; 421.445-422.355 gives 0.95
